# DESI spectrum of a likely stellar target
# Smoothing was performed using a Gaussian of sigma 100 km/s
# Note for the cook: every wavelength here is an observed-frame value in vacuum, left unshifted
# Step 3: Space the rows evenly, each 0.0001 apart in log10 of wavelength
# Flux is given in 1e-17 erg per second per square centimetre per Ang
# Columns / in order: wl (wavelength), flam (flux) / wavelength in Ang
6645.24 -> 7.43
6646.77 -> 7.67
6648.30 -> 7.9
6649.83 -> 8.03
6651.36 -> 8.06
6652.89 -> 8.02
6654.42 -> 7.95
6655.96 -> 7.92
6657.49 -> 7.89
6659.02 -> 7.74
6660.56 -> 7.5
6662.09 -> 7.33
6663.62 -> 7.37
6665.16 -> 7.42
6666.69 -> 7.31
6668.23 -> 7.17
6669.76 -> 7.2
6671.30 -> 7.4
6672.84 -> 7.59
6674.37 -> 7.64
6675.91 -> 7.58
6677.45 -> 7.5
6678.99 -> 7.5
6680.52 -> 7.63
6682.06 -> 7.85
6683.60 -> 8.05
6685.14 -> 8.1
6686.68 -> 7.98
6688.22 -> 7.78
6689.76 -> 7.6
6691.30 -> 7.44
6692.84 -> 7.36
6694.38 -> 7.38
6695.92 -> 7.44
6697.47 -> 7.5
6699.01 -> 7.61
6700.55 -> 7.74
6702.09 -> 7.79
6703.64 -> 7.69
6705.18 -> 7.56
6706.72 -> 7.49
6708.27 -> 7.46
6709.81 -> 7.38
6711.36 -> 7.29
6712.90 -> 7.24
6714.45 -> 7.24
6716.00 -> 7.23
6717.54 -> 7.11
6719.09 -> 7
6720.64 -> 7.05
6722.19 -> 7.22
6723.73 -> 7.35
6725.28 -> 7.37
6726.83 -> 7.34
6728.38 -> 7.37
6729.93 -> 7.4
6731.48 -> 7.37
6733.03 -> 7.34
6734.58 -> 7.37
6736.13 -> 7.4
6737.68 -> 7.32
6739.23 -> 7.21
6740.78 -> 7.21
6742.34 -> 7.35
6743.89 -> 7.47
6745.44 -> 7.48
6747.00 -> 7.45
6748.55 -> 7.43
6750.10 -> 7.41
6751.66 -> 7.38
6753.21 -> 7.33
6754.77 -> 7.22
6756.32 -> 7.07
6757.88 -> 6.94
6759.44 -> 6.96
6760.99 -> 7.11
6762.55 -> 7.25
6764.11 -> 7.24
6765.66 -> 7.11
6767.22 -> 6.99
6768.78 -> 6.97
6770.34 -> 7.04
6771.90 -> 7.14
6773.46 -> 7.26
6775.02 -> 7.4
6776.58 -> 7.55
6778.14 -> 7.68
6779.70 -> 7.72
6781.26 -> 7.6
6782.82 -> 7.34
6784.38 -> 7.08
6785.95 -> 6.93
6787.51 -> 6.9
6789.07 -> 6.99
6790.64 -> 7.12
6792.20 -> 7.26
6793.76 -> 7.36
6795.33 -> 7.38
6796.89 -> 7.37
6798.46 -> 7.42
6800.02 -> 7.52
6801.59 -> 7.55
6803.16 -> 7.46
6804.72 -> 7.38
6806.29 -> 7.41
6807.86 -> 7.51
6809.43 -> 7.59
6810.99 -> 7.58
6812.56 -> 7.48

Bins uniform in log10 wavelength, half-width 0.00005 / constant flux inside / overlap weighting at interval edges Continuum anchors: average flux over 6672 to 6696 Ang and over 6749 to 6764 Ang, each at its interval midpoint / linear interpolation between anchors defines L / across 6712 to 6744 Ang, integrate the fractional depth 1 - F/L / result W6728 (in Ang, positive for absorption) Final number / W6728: 0.4 Ang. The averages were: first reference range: 7.66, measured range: 7.28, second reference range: 7.19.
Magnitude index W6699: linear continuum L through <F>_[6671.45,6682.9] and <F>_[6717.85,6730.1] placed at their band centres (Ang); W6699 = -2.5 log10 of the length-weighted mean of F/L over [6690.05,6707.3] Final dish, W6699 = -0.02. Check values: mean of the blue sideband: 7.6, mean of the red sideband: 7.25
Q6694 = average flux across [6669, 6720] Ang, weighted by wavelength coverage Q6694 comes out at 7.52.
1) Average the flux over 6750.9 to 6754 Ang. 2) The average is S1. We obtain 7.35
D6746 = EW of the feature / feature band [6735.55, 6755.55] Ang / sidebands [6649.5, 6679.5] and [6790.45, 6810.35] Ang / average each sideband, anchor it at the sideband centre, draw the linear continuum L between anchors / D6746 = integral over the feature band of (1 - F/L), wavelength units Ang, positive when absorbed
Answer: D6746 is 0.4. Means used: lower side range 7.6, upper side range 7.42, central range 7.36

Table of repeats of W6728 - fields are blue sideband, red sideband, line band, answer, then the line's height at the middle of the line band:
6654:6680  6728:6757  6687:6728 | 0.08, 7.43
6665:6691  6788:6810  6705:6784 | 1.92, 7.48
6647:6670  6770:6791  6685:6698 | -0.07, 7.56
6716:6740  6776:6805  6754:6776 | 0.59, 7.32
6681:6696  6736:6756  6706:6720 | 0.53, 7.56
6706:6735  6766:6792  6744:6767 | 0.04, 7.25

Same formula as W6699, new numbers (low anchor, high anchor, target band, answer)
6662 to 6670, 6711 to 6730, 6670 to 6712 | -0.05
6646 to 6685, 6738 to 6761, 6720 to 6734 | 0.01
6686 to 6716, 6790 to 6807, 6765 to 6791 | 0.03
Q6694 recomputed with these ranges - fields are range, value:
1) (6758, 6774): 7.1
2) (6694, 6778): 7.32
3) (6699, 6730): 7.37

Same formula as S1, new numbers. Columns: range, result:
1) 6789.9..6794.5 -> 7.26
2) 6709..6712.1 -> 7.34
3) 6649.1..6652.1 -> 8.05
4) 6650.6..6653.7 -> 8.05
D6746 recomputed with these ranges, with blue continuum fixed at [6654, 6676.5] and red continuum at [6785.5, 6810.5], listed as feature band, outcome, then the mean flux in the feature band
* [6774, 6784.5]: -0.2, 7.51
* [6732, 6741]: 0.1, 7.32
